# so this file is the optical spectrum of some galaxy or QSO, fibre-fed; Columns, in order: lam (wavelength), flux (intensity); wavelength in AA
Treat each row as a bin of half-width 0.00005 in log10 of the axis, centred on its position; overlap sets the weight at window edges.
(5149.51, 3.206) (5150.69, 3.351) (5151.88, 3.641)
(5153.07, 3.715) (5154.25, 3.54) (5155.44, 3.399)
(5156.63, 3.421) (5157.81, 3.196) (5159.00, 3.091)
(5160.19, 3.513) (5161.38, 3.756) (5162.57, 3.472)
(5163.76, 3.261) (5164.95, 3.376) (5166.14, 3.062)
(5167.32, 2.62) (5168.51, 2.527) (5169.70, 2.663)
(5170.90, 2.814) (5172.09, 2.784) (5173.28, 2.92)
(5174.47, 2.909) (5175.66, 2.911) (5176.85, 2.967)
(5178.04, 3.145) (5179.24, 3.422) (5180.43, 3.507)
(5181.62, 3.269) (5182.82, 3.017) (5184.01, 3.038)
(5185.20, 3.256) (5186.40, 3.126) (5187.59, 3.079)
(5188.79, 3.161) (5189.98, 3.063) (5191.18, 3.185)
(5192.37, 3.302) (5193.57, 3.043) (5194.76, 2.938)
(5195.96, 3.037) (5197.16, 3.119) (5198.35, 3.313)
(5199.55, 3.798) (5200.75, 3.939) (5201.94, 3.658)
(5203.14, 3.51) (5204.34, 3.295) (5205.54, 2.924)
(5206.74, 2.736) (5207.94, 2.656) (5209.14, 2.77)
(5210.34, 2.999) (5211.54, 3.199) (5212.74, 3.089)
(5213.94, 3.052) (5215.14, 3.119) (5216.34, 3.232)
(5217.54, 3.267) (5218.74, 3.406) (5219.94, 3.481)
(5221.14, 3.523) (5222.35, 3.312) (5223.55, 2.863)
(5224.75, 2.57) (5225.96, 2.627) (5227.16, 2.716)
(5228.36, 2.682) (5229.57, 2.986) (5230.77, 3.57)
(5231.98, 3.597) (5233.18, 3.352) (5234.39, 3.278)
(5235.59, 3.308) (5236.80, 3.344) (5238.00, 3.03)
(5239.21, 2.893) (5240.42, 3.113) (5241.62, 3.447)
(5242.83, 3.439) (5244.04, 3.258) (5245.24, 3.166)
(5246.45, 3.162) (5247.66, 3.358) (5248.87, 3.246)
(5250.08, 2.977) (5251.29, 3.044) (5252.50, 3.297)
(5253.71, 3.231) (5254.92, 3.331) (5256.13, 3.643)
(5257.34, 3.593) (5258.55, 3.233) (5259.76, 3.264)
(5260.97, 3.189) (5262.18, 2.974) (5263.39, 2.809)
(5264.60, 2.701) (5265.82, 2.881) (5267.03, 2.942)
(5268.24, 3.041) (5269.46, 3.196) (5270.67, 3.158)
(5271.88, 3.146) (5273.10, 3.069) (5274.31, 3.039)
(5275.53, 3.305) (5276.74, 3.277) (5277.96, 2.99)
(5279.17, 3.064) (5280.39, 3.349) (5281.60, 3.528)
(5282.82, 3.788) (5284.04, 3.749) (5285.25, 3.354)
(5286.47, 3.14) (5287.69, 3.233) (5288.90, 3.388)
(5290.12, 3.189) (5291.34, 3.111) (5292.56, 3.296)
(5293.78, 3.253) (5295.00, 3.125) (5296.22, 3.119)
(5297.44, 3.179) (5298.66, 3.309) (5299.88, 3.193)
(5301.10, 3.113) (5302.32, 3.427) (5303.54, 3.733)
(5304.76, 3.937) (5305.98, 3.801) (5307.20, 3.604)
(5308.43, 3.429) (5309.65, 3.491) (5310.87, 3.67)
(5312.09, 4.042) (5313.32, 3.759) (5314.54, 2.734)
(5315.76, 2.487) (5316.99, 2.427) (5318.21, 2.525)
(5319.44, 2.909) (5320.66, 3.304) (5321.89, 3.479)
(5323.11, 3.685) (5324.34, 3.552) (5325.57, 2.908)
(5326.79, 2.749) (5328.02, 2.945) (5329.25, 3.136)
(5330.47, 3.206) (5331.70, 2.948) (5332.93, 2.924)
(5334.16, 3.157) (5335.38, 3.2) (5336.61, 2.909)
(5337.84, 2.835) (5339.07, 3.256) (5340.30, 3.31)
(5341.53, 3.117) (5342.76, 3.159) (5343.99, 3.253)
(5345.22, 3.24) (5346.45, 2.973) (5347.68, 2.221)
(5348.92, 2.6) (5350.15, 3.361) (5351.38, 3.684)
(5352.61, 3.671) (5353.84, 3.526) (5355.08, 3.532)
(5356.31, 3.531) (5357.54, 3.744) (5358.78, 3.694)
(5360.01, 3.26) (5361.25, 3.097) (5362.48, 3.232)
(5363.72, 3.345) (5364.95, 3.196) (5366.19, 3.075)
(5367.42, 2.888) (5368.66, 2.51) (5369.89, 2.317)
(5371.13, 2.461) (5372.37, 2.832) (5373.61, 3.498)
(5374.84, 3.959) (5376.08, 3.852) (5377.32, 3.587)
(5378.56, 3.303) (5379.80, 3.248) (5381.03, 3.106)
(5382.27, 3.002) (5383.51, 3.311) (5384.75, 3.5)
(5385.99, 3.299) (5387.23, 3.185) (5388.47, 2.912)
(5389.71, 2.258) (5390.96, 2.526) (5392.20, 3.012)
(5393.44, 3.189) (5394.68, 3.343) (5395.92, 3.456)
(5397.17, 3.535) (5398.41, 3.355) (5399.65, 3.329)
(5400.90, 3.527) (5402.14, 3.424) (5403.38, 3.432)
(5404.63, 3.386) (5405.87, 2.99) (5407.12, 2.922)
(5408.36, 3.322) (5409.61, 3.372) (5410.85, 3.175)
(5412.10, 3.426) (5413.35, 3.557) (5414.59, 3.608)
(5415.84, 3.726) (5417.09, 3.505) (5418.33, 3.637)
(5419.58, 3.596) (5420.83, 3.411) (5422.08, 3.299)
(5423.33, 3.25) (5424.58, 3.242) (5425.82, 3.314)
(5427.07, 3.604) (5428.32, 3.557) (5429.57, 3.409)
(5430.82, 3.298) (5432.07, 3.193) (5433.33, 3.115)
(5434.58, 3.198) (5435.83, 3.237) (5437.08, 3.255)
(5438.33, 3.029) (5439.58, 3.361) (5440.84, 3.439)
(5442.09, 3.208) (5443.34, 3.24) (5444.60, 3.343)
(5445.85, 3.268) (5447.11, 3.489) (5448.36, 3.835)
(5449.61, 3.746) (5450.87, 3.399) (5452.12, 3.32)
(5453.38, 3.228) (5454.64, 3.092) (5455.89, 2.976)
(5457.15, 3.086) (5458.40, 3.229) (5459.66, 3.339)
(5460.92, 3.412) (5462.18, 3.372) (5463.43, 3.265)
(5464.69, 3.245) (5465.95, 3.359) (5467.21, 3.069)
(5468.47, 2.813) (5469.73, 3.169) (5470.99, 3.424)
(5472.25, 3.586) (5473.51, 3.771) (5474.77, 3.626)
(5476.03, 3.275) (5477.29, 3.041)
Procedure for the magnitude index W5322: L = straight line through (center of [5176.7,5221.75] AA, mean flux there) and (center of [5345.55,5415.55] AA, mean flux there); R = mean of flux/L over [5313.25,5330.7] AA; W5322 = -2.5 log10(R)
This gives 0.07 mag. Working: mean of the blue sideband 3.2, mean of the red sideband 3.23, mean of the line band 3.03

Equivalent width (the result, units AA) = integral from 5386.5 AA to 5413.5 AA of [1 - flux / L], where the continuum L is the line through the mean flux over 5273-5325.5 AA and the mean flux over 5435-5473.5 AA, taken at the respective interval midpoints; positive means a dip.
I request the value 0.8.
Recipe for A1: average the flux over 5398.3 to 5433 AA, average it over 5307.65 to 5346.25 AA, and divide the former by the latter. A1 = 1.1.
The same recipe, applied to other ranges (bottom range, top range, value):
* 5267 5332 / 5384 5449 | 1.02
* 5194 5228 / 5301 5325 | 1.07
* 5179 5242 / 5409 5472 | 1.05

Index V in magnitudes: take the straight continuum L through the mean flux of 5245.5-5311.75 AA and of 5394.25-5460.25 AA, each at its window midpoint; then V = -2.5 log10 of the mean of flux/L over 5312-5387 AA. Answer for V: 0.05 mag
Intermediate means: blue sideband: 3.27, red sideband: 3.35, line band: 3.17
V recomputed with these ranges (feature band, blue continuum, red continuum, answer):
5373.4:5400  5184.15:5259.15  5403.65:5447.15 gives 0.02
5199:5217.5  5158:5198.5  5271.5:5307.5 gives -0.01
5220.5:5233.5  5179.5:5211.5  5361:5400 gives 0.04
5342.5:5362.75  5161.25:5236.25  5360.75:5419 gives -0.02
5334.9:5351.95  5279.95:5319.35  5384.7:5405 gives 0.07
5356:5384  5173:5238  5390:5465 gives 0.02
